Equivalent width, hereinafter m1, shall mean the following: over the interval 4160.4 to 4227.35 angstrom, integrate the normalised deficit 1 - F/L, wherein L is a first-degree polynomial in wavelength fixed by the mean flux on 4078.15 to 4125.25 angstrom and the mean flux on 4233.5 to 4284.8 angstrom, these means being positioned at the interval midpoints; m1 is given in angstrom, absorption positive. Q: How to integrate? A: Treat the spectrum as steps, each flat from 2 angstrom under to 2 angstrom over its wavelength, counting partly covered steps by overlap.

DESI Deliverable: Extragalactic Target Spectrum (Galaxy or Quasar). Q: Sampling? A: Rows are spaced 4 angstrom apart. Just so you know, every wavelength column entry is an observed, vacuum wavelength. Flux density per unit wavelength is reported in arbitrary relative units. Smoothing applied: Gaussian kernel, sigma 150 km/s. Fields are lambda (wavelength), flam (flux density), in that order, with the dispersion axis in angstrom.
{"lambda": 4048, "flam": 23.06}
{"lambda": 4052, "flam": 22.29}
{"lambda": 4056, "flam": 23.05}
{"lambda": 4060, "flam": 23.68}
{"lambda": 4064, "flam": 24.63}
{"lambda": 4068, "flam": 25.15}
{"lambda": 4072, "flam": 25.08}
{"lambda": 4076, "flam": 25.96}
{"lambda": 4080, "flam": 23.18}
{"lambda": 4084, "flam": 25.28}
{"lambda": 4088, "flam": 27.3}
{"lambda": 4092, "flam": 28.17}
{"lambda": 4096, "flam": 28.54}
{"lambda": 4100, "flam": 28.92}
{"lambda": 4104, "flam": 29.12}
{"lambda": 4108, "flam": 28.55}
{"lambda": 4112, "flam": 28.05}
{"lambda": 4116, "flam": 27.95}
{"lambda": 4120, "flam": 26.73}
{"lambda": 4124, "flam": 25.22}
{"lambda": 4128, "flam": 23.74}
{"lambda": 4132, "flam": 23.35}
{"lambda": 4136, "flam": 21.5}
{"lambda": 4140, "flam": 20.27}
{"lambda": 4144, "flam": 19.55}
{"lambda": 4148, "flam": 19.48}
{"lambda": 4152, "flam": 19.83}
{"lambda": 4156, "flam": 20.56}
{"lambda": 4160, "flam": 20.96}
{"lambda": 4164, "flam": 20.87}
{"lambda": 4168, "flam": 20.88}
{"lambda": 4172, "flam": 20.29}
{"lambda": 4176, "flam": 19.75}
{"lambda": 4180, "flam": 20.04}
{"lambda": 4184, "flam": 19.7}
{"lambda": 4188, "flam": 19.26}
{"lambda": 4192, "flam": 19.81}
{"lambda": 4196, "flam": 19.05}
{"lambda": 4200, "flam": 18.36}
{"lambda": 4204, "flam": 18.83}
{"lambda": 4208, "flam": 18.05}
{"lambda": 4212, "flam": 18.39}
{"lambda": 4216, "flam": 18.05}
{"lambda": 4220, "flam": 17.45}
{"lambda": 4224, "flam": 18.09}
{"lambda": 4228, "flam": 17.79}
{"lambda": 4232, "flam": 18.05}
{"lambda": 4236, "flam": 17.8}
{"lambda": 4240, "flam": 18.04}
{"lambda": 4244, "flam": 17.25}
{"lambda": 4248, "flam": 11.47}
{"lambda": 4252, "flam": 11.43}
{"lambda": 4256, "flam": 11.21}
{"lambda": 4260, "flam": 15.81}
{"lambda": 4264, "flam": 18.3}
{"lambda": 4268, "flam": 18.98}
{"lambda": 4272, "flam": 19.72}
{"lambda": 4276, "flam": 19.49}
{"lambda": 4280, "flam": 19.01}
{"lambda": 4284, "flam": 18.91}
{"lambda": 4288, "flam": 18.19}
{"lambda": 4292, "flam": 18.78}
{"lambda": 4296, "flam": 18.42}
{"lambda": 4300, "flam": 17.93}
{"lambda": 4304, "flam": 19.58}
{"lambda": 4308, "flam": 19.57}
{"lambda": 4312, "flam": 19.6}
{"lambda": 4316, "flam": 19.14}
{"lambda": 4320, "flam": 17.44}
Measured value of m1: 6.0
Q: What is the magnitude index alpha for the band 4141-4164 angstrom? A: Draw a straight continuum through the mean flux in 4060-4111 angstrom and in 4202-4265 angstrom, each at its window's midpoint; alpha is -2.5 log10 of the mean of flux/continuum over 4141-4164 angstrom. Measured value 0.10 mag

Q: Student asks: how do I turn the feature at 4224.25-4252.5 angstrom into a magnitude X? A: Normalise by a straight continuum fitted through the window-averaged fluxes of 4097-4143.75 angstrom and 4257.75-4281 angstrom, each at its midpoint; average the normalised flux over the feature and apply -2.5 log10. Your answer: 0.22 mag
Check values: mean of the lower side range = 25.6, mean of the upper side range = 18.5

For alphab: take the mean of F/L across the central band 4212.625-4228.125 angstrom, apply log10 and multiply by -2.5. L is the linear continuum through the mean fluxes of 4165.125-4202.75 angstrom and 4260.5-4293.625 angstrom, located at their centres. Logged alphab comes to 0.08 mag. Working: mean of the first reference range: 19.7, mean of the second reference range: 18.8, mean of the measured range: 17.9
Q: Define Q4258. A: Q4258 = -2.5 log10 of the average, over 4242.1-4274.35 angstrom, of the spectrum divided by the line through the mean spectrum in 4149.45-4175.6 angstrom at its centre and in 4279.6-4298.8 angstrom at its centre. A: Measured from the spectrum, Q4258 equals 0.219 mag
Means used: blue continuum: 20.5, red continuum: 18.6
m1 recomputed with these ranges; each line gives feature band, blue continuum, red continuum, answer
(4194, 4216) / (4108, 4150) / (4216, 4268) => 0.3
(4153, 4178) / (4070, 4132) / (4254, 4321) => 3.4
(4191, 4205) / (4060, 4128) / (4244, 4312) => 1.6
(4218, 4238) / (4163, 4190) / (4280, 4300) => 1.6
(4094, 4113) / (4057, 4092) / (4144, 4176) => -4.2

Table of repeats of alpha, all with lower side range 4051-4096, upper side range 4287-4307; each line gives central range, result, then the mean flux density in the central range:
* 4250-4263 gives 0.44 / 13.2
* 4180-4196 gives 0.12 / 19.6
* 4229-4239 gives 0.14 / 17.9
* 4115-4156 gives 0.04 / 22.5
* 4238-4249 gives 0.26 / 16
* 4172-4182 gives 0.11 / 20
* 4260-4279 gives 0.04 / 18.8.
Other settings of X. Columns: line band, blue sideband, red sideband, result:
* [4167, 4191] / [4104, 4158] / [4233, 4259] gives 0.00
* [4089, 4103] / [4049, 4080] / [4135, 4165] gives -0.25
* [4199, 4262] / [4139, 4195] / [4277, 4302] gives 0.16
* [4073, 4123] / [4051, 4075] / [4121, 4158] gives -0.18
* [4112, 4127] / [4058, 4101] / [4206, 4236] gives -0.13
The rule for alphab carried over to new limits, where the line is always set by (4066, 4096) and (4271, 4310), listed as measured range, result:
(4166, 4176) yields 0.13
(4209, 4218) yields 0.18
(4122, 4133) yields 0.01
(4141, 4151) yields 0.21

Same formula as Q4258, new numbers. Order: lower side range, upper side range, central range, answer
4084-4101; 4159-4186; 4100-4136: -0.04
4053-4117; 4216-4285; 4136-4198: 0.08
